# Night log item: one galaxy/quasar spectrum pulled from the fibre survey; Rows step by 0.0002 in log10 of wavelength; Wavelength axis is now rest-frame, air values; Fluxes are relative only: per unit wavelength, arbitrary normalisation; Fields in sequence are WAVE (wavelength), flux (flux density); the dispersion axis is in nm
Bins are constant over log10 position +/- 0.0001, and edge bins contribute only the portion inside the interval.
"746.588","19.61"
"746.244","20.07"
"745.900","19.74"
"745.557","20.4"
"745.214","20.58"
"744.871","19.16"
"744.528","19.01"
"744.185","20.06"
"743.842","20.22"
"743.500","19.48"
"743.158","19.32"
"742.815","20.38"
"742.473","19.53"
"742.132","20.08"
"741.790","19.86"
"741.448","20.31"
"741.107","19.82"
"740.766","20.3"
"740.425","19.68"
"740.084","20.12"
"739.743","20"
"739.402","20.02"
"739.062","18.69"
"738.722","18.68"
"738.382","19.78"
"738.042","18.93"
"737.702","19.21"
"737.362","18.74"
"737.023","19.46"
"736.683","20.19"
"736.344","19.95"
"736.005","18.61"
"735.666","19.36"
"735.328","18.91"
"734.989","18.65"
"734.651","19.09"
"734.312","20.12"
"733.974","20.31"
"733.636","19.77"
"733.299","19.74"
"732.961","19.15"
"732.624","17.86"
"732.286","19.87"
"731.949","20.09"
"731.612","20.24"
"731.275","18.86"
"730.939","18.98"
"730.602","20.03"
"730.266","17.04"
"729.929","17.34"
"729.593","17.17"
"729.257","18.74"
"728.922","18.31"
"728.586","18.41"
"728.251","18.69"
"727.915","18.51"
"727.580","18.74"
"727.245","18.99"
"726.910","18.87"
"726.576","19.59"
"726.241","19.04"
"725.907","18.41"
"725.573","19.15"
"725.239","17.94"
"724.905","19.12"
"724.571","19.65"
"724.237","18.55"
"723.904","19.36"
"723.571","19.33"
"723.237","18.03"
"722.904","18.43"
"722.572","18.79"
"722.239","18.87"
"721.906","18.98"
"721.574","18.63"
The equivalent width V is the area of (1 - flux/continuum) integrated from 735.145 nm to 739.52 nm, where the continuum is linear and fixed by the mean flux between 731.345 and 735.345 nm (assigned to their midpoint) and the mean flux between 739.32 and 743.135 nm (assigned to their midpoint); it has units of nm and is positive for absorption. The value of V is 0.11 nm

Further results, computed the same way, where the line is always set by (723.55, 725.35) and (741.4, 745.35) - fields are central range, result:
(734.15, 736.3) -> 0.032 nm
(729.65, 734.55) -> 0.033 nm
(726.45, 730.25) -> 0.148 nm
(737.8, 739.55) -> 0.035 nm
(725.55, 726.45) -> 0.010 nm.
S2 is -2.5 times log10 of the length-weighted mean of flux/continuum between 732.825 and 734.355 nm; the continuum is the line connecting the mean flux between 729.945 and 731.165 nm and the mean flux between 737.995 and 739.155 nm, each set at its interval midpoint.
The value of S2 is -0.06 mag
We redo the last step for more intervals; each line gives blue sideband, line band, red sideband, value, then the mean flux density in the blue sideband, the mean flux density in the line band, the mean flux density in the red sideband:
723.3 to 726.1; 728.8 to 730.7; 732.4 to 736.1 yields 0.06 mag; 18.9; 18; 19.3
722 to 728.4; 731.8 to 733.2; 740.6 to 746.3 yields 0.00 mag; 18.8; 19.2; 19.9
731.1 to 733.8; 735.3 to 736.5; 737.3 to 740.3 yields 0.01 mag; 19.5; 19.2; 19.4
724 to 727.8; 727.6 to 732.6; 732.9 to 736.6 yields 0.03 mag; 18.9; 18.7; 19.5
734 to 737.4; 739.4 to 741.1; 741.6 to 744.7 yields -0.02 mag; 19.4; 20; 19.8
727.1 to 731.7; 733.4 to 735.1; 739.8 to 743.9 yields -0.03 mag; 18.5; 19.6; 19.9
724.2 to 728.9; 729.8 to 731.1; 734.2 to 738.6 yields 0.04 mag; 18.8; 18.4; 19.3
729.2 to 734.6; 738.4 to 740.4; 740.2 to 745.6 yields 0.01 mag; 19.1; 19.5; 19.9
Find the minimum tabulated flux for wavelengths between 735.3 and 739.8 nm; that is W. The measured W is 18.61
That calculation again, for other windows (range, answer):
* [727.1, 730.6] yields 17.04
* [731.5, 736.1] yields 17.86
